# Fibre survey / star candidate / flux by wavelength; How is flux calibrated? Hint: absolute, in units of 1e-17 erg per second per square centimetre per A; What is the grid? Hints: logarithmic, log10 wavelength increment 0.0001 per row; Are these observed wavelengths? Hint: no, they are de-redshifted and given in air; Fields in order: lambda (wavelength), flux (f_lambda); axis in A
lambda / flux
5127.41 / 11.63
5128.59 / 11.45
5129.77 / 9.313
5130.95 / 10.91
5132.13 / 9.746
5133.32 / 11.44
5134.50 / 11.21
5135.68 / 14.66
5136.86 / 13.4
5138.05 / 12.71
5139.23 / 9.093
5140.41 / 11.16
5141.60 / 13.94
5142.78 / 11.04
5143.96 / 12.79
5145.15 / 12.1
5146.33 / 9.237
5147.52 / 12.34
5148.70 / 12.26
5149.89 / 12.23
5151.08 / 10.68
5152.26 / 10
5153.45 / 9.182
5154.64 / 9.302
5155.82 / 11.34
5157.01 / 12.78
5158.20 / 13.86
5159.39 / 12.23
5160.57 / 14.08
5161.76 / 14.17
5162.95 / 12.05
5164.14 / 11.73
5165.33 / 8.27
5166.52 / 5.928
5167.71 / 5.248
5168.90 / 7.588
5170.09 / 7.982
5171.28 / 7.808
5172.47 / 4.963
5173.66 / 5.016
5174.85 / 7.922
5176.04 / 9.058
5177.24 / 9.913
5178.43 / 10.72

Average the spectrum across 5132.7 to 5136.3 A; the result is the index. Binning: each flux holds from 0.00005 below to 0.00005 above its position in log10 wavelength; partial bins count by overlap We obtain 12.4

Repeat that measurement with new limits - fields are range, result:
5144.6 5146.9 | 10.7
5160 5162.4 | 14.1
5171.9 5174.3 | 5.05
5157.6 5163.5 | 13.3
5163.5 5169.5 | 7.78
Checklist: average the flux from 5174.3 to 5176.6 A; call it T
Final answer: 8.5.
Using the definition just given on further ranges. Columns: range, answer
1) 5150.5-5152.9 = 10.3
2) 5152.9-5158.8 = 11.3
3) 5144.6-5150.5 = 11.6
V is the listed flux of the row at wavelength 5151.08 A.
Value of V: 10.68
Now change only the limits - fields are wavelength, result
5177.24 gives 9.913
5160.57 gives 14.08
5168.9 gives 7.588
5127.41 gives 11.63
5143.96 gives 12.79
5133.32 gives 11.44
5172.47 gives 4.963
